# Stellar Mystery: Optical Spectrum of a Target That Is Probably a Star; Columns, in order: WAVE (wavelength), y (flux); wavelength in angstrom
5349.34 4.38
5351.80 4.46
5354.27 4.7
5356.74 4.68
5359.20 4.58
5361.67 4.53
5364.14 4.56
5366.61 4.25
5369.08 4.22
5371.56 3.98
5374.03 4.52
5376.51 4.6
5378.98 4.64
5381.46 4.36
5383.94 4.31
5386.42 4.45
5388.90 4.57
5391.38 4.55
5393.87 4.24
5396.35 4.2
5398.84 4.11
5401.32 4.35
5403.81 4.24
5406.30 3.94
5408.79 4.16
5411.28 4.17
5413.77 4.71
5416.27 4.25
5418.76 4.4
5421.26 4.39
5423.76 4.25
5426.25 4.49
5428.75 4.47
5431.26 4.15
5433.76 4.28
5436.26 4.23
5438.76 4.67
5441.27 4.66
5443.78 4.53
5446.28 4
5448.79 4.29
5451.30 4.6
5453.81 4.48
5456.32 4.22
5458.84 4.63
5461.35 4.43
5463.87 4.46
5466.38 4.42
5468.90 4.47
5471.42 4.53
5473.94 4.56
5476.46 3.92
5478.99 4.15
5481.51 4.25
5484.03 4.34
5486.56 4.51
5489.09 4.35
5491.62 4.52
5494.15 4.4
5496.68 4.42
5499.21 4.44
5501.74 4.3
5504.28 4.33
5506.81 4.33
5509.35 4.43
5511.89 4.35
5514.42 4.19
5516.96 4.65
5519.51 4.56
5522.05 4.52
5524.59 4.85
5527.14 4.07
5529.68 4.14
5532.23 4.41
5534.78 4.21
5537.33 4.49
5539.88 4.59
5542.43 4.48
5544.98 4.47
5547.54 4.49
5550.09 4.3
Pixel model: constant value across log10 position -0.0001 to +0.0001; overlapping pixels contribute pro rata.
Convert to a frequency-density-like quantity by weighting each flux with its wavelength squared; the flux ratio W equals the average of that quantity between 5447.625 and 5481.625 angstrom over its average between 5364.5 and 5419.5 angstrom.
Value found 1.04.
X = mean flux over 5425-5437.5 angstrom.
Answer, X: 4.33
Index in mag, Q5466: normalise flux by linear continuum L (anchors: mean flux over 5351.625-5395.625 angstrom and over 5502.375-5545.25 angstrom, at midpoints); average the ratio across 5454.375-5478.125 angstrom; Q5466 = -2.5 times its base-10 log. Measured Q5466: 0.007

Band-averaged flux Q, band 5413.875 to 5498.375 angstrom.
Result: 4.39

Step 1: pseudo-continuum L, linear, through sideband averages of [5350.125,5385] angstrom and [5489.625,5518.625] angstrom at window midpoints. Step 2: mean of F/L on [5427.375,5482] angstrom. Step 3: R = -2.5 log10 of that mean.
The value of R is 0.01 mag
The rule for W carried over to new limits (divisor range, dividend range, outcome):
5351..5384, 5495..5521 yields 1.04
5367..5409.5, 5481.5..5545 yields 1.07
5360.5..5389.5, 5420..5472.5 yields 1.03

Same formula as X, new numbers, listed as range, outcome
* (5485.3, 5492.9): 4.46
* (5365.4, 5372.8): 4.15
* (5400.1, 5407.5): 4.18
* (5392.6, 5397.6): 4.22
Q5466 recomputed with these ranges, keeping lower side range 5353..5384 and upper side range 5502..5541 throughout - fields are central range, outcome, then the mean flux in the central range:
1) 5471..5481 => 0.04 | 4.27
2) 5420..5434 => 0.02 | 4.34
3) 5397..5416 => 0.05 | 4.24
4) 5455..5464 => 0.00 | 4.43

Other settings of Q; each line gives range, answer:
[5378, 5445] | 4.36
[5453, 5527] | 4.41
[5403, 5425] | 4.28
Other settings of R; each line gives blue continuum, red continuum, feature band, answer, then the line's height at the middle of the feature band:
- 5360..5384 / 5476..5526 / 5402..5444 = 0.013 mag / 4.4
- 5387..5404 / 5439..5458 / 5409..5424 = 0.003 mag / 4.37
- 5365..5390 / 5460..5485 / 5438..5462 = -0.020 mag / 4.36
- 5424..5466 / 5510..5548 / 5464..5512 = 0.012 mag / 4.42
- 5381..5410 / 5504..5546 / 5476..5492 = 0.020 mag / 4.38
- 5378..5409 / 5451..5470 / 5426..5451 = 0.008 mag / 4.41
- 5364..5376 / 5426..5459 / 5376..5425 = 0.000 mag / 4.34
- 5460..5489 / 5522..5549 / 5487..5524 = -0.007 mag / 4.4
